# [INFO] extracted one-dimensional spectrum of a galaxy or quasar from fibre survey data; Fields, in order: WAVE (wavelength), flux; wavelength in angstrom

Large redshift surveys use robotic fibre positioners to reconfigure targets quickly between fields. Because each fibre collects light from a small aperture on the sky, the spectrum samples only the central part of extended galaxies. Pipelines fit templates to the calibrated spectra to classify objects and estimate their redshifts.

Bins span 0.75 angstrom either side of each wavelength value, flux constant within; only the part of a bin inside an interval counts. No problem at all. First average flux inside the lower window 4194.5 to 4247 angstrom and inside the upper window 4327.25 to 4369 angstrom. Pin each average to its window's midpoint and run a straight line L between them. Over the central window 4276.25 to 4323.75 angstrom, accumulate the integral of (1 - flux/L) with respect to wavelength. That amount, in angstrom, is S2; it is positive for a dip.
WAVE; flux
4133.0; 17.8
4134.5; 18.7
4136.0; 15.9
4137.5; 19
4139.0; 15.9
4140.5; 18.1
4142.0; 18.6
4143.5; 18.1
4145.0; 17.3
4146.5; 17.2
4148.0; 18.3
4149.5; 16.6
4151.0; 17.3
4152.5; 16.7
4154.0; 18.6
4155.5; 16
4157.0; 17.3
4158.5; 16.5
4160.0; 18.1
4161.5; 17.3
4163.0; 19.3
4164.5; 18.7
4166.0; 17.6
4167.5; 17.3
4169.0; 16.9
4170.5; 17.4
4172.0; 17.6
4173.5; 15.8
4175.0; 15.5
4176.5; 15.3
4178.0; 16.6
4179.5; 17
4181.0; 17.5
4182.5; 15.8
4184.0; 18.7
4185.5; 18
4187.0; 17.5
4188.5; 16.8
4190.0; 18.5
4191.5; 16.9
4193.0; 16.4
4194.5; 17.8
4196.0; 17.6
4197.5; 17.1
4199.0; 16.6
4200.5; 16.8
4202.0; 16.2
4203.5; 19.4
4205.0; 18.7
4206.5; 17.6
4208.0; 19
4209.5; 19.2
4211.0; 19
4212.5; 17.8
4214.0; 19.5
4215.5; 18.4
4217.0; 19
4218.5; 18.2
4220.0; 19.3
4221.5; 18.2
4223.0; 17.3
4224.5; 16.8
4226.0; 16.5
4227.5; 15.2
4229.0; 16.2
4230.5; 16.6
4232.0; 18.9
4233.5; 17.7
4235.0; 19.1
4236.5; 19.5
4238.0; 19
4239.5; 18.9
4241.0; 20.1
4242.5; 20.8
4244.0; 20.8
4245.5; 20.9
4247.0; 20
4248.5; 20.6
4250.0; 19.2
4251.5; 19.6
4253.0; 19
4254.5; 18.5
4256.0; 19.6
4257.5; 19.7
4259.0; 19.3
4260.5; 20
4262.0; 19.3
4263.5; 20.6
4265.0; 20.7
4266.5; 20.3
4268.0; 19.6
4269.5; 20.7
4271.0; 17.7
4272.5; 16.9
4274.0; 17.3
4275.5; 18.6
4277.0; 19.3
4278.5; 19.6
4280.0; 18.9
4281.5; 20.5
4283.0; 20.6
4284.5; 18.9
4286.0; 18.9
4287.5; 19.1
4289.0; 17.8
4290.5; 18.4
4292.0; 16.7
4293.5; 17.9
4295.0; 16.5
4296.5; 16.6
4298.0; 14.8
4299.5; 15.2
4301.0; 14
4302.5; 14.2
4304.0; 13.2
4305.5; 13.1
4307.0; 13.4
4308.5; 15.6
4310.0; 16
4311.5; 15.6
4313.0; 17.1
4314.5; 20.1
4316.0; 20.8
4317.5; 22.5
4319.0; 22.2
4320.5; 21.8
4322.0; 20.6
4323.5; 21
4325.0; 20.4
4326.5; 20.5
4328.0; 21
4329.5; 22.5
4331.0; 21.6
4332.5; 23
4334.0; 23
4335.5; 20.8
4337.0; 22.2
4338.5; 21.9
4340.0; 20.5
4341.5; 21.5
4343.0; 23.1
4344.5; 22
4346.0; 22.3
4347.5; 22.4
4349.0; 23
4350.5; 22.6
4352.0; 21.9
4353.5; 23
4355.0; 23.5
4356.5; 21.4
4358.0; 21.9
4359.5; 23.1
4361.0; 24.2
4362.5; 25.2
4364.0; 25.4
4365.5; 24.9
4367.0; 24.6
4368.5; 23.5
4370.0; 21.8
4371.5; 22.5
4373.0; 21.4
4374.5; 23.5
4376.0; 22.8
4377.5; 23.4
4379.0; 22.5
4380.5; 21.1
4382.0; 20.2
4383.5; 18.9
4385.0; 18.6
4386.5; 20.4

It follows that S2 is 7.3 angstrom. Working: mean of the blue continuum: 18.3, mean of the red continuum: 22.7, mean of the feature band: 17.8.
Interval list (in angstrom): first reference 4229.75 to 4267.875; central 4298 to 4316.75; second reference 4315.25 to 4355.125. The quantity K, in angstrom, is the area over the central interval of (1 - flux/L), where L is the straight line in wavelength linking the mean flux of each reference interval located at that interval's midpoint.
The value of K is 4.9 angstrom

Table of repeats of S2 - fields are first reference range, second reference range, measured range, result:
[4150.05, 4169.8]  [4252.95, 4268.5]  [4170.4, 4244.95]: 3.0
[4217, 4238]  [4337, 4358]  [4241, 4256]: -1.1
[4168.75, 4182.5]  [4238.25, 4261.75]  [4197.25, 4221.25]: -0.3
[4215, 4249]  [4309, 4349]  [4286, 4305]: 3.7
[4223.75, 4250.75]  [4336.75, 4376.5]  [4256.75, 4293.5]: 1.6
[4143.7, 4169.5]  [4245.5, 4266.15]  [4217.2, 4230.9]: 1.3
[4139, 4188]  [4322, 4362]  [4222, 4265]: 1.1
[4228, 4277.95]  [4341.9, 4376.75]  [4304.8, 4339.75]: 3.0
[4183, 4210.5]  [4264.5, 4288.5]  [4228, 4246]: -0.5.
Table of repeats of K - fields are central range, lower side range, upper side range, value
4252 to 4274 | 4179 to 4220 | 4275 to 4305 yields -2.2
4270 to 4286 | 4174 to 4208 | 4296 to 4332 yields -0.9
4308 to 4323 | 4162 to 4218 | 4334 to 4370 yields 1.6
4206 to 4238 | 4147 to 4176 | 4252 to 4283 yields 0.7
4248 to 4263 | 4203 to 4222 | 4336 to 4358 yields 0.3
